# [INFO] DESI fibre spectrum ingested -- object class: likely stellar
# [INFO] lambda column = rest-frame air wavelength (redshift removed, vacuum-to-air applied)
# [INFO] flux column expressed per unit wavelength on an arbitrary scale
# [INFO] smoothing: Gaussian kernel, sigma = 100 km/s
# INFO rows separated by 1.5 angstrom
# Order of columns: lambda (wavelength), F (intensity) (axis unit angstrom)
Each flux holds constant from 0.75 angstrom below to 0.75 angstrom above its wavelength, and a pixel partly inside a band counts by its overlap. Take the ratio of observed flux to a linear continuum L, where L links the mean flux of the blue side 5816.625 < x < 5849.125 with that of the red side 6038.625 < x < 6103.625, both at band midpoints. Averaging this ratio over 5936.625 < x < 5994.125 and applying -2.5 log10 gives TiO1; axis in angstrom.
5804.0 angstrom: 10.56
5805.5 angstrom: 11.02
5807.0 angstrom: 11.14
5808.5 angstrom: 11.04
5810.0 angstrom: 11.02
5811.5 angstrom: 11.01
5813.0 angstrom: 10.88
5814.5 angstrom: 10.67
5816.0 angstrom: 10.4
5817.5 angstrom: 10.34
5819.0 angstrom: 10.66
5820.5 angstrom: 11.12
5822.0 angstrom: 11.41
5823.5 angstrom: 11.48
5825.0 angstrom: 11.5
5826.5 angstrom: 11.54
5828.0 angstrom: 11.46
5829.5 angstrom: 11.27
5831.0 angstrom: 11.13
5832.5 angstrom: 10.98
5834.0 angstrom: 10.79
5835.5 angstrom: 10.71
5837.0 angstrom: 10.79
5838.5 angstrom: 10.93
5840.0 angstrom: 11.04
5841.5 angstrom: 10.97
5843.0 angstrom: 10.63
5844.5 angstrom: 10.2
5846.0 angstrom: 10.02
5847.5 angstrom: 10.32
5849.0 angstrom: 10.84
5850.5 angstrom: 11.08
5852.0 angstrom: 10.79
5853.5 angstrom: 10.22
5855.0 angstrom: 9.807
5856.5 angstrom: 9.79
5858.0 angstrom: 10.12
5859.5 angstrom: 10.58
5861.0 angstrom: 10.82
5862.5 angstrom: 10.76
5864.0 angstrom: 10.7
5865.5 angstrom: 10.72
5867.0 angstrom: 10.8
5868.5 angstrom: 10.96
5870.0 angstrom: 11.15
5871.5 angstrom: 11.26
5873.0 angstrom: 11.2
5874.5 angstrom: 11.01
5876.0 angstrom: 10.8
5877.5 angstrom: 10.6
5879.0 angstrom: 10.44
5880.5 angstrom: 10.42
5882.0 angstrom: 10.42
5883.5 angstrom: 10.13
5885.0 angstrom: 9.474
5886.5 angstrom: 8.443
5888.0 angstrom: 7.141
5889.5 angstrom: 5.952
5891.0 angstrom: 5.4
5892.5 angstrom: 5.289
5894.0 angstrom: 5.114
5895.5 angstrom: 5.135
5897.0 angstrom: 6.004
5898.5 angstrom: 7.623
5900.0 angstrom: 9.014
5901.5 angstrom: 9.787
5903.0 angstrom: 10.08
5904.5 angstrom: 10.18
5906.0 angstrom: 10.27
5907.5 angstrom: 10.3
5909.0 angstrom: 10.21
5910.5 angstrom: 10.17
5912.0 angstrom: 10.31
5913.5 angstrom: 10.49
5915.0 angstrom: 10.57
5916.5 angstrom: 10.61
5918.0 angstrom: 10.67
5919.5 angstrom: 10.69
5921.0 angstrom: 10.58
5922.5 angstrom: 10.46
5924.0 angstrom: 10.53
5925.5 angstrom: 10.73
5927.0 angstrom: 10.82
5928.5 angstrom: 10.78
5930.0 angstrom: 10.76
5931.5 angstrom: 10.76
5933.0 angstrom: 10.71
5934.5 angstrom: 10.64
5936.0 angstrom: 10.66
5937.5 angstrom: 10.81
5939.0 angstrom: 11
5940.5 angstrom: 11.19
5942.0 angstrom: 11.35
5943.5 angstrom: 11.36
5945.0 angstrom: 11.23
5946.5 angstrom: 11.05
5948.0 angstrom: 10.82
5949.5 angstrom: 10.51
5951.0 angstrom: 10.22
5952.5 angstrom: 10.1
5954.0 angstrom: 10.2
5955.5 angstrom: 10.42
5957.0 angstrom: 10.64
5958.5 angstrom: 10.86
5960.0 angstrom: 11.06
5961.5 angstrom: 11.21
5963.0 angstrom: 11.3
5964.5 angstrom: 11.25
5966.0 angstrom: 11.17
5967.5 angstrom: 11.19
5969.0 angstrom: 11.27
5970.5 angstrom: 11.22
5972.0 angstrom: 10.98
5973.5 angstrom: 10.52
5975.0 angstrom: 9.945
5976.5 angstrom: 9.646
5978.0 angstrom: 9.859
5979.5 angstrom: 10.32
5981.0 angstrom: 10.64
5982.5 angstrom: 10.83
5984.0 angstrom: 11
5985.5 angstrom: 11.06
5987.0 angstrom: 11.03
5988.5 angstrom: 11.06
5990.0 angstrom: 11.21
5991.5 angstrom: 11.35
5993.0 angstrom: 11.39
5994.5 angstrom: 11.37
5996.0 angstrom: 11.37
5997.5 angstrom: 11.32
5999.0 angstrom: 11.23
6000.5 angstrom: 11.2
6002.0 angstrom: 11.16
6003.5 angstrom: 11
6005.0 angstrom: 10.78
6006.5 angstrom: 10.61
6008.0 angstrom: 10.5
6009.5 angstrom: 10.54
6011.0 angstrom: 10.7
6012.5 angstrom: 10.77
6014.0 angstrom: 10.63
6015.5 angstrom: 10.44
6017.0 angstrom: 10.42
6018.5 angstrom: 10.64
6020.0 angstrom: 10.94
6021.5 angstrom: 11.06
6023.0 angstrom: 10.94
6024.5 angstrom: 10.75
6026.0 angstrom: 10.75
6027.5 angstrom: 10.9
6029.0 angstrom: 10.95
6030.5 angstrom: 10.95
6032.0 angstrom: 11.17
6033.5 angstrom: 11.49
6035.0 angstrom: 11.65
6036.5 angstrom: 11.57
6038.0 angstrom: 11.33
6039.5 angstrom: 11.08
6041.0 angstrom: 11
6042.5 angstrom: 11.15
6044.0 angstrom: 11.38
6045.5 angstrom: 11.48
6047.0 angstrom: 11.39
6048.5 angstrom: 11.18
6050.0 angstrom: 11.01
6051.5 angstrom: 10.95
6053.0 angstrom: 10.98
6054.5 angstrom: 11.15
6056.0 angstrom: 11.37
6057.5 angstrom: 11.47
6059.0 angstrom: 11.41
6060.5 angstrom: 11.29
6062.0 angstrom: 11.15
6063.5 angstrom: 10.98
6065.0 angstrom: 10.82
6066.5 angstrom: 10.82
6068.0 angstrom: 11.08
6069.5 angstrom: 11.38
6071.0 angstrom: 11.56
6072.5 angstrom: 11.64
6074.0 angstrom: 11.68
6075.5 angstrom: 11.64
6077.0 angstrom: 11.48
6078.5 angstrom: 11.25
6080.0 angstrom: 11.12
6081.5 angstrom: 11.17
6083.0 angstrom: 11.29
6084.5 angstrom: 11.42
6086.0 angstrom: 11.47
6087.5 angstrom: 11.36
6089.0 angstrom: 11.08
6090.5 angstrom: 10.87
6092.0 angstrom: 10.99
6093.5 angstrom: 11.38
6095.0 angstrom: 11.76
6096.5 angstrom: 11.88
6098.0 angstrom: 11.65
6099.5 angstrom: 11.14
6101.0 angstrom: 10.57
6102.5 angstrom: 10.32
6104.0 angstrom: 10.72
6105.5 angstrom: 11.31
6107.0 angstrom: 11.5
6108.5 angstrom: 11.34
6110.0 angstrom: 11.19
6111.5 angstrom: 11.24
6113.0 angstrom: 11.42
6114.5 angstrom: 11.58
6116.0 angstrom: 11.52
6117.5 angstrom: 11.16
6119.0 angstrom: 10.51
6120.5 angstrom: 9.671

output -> 0.02 mag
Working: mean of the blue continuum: 10.9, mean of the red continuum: 11.2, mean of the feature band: 10.9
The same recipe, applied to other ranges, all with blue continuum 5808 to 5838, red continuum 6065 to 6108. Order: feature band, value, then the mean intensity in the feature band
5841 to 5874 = 0.042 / 10.6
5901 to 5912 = 0.095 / 10.2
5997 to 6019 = 0.039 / 10.8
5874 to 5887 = 0.087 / 10.2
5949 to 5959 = 0.073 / 10.4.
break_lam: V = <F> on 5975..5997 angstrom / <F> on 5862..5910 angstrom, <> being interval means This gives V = 1.17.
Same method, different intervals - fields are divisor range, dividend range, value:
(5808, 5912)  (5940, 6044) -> 1.08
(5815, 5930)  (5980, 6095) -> 1.10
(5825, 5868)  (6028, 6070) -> 1.04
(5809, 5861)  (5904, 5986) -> 0.99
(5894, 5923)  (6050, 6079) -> 1.18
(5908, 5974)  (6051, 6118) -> 1.04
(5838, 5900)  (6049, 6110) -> 1.17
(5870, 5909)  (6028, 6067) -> 1.25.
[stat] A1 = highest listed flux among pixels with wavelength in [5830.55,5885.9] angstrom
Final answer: 11.26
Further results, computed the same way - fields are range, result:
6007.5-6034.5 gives 11.49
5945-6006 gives 11.39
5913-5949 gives 11.36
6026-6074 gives 11.68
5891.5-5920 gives 10.69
